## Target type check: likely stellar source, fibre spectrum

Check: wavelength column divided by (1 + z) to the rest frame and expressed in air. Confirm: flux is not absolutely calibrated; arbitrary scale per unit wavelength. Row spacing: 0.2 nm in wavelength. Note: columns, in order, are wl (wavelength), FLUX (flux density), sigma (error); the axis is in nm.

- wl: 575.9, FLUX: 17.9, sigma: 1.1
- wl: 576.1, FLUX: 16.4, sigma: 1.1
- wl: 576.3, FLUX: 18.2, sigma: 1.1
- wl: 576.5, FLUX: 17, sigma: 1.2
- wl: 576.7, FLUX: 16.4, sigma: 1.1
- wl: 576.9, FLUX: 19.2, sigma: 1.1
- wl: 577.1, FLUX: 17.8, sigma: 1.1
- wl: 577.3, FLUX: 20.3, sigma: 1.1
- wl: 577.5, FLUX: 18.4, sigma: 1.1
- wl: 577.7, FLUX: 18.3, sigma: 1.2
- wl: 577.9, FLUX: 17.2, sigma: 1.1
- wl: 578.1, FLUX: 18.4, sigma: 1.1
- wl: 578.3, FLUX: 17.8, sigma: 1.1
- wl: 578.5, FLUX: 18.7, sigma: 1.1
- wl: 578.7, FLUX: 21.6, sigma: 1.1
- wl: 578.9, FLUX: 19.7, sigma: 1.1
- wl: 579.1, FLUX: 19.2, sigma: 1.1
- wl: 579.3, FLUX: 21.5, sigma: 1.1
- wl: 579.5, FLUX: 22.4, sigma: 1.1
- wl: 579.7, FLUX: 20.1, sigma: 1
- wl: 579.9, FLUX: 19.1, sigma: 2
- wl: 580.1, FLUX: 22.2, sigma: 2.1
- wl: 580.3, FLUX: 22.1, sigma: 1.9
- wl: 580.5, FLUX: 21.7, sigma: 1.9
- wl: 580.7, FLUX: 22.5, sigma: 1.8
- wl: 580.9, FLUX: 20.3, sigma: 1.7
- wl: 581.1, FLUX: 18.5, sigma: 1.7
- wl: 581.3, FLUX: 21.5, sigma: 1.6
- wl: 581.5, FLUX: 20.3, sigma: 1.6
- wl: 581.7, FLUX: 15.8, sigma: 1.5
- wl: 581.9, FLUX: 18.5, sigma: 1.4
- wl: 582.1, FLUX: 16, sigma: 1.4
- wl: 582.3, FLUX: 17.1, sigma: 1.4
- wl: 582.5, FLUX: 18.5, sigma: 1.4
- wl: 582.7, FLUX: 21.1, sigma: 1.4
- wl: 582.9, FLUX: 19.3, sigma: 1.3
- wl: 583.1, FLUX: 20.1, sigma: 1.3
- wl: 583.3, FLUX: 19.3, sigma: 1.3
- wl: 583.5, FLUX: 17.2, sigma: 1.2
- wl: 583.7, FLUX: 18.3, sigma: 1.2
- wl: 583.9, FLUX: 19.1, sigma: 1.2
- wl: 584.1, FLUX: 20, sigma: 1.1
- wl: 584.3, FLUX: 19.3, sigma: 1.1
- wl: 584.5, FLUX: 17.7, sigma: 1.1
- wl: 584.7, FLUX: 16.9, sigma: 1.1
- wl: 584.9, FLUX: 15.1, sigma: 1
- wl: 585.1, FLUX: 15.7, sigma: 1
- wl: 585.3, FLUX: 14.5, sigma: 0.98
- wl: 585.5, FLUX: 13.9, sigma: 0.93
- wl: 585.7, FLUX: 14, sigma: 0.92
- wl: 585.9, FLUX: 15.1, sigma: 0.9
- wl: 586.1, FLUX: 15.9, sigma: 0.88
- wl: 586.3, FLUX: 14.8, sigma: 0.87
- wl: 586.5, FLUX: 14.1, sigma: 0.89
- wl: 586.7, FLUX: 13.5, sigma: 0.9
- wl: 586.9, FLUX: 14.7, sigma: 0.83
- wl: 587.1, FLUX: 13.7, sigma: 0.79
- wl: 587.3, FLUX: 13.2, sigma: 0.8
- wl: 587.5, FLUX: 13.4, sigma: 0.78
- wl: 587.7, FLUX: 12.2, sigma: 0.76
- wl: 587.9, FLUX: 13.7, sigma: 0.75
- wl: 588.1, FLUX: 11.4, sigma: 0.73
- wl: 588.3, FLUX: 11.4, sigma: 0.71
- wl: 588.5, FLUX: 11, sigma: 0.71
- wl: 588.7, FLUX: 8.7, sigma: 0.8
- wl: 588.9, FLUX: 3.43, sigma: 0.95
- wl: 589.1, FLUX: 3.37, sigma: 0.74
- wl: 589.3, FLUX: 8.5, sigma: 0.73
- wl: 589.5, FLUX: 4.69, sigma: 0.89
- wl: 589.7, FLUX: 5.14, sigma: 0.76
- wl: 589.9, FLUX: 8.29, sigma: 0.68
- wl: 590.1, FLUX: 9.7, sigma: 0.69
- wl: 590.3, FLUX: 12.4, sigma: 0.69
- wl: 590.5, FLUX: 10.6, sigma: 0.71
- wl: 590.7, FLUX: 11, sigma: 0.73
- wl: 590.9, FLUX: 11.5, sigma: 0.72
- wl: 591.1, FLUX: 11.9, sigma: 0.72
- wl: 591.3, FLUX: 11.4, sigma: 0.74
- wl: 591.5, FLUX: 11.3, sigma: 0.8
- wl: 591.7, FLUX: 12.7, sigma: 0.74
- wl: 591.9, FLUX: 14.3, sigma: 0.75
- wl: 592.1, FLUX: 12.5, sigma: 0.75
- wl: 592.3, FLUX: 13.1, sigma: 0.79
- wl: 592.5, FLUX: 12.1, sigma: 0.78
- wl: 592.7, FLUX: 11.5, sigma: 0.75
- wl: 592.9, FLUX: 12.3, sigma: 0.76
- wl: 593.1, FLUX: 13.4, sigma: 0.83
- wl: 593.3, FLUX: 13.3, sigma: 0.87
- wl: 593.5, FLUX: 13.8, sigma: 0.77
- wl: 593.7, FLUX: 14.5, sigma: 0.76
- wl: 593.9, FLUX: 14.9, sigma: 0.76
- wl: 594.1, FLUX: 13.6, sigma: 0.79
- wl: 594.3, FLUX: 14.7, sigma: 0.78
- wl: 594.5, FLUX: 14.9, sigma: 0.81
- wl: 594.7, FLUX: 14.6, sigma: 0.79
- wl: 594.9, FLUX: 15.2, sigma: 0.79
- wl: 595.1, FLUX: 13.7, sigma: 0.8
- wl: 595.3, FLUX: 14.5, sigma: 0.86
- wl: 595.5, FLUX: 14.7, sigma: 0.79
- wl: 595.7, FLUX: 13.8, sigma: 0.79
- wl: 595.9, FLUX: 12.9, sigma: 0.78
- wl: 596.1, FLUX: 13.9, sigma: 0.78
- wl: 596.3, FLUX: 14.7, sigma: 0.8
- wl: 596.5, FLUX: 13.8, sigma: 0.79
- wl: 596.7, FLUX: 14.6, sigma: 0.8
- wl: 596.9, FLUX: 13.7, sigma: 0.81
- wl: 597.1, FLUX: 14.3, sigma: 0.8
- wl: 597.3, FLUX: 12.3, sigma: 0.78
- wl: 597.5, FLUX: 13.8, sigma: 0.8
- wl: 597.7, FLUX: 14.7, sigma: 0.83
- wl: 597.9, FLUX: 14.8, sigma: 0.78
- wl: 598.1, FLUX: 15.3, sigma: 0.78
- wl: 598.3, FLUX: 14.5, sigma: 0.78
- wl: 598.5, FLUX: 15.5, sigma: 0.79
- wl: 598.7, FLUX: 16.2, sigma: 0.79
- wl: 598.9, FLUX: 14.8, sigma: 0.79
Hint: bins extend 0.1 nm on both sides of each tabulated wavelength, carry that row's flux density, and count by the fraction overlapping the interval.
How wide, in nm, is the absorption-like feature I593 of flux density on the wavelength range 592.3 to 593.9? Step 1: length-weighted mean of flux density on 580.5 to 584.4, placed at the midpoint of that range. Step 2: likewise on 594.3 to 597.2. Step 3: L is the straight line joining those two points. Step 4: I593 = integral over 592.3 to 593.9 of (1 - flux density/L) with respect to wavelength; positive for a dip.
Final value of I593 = 0.22 nm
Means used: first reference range 19.2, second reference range 14.3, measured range 13.1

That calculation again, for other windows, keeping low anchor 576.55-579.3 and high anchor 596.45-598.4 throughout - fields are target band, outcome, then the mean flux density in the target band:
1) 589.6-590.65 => 0.43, 9.31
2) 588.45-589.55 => 0.66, 6.5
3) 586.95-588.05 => 0.22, 13.2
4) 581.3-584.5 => -0.21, 18.7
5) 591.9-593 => 0.21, 12.5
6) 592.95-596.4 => 0.16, 14.2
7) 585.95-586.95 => 0.13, 14.6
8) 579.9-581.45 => -0.25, 21.1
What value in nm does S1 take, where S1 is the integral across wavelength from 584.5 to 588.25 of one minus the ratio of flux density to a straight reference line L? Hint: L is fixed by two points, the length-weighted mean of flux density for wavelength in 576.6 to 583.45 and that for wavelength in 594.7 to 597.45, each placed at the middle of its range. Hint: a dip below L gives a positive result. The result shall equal 0.66 nm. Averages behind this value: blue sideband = 19.4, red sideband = 14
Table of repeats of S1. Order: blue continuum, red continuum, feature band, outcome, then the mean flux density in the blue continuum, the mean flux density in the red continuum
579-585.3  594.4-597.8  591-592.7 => 0.358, 19.2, 14.1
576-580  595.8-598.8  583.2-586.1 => 0.084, 18.9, 14.3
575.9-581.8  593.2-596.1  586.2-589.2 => 0.914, 19.4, 14.2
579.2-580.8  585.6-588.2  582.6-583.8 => -0.086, 21.4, 13.8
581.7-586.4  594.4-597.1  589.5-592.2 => 0.823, 17.2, 14.2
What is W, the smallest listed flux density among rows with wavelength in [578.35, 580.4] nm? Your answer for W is 18.7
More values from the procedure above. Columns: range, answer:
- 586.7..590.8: 3.37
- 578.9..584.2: 15.8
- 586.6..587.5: 13.2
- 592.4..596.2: 11.5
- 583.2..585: 15.1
